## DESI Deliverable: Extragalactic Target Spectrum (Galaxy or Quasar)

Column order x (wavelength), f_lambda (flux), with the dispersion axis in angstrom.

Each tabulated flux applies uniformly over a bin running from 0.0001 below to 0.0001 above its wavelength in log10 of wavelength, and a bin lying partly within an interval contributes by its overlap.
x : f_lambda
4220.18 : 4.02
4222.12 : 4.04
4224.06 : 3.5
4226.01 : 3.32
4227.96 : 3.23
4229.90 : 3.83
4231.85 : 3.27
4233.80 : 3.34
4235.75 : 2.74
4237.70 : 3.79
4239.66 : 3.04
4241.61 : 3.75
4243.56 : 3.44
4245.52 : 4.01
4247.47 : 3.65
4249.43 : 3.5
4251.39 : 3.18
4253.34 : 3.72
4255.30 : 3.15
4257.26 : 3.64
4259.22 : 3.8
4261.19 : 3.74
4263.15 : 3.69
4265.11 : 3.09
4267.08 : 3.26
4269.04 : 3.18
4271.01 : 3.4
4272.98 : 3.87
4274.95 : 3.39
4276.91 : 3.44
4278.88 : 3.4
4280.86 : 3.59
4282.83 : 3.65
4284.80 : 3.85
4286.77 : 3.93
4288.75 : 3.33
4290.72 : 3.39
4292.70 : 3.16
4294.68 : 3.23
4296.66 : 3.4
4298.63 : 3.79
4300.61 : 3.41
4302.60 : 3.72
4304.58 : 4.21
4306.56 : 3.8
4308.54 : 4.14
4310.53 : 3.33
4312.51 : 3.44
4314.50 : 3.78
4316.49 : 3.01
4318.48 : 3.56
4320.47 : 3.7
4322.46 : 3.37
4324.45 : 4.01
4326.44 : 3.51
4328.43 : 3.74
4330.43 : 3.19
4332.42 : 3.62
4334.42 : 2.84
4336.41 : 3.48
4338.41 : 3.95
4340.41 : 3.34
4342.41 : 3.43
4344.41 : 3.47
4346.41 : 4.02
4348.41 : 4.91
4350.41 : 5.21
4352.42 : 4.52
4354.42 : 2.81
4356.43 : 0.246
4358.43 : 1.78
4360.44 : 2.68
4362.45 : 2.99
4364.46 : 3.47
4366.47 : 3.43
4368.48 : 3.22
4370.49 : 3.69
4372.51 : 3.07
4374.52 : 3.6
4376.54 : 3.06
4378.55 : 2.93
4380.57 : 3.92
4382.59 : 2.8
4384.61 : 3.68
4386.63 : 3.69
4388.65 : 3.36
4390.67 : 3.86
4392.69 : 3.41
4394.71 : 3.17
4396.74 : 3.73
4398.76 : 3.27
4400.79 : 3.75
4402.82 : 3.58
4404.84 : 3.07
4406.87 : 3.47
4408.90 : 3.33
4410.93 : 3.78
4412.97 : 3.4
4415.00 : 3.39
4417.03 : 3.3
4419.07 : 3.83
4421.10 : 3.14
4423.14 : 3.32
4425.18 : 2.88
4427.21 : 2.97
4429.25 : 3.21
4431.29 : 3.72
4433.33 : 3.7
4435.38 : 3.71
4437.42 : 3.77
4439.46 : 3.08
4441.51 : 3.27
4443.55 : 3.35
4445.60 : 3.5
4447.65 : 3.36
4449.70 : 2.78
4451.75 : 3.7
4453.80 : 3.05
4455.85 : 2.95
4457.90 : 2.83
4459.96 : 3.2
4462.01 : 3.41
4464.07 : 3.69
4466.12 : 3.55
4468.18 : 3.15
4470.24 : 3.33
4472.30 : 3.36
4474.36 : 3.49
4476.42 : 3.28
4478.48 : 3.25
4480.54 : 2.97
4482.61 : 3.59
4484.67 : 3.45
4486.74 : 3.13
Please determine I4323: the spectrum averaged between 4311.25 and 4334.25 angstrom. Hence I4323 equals 3.51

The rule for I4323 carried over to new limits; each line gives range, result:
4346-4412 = 3.37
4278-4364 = 3.49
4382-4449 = 3.42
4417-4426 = 3.3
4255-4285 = 3.51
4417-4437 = 3.39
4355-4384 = 2.93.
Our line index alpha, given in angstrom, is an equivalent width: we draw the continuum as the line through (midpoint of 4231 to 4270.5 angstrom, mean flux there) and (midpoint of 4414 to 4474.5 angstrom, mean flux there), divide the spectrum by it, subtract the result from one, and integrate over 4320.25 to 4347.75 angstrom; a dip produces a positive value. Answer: -1.32 angstrom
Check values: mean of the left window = 3.45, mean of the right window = 3.33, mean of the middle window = 3.56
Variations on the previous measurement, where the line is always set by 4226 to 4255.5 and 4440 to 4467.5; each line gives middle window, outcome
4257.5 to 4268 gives -0.30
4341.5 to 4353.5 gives -3.20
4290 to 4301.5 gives 0.02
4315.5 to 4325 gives -0.35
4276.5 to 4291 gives -0.74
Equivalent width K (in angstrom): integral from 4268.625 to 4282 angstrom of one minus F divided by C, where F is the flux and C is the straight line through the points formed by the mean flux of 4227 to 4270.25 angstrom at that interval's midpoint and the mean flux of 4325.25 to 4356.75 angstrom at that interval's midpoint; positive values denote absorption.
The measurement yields 0.1 angstrom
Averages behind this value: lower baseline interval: 3.46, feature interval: 3.48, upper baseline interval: 3.59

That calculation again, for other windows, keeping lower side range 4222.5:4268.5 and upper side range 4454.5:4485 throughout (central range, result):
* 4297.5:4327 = -2.0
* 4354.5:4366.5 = 3.5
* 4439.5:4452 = 0.1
